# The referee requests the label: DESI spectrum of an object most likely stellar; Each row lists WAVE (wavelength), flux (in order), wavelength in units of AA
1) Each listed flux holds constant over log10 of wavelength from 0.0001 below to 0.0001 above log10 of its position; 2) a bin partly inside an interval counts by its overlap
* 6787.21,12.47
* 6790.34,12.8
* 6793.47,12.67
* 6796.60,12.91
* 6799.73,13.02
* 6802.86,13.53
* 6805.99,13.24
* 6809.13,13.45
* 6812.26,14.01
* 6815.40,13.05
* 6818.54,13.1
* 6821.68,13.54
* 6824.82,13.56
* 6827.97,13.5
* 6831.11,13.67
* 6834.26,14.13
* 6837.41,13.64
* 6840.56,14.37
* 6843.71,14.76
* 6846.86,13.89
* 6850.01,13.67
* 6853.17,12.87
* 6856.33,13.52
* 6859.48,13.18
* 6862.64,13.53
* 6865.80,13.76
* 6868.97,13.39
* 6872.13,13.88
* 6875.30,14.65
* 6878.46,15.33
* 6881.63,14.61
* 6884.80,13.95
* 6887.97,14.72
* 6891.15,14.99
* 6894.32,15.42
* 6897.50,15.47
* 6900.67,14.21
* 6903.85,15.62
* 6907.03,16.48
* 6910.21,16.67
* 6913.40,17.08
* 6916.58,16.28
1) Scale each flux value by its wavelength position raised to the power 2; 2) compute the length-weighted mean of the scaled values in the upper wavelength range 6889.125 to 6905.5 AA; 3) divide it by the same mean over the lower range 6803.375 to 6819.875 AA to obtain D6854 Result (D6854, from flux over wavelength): 1.2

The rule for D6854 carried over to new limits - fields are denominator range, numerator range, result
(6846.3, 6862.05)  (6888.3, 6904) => 1.14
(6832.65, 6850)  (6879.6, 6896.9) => 1.06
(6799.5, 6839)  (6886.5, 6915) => 1.18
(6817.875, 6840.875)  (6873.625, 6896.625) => 1.10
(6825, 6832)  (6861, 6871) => 1.01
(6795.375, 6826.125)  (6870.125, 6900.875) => 1.13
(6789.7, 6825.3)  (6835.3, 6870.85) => 1.05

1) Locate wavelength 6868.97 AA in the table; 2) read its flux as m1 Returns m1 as 13.39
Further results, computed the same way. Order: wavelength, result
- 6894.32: 15.42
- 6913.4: 17.08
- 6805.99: 13.24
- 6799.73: 13.02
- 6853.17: 12.87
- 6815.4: 13.05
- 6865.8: 13.76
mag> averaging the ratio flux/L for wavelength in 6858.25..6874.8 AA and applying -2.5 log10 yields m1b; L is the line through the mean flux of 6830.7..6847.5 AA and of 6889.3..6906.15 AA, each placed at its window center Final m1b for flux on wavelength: 0.08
